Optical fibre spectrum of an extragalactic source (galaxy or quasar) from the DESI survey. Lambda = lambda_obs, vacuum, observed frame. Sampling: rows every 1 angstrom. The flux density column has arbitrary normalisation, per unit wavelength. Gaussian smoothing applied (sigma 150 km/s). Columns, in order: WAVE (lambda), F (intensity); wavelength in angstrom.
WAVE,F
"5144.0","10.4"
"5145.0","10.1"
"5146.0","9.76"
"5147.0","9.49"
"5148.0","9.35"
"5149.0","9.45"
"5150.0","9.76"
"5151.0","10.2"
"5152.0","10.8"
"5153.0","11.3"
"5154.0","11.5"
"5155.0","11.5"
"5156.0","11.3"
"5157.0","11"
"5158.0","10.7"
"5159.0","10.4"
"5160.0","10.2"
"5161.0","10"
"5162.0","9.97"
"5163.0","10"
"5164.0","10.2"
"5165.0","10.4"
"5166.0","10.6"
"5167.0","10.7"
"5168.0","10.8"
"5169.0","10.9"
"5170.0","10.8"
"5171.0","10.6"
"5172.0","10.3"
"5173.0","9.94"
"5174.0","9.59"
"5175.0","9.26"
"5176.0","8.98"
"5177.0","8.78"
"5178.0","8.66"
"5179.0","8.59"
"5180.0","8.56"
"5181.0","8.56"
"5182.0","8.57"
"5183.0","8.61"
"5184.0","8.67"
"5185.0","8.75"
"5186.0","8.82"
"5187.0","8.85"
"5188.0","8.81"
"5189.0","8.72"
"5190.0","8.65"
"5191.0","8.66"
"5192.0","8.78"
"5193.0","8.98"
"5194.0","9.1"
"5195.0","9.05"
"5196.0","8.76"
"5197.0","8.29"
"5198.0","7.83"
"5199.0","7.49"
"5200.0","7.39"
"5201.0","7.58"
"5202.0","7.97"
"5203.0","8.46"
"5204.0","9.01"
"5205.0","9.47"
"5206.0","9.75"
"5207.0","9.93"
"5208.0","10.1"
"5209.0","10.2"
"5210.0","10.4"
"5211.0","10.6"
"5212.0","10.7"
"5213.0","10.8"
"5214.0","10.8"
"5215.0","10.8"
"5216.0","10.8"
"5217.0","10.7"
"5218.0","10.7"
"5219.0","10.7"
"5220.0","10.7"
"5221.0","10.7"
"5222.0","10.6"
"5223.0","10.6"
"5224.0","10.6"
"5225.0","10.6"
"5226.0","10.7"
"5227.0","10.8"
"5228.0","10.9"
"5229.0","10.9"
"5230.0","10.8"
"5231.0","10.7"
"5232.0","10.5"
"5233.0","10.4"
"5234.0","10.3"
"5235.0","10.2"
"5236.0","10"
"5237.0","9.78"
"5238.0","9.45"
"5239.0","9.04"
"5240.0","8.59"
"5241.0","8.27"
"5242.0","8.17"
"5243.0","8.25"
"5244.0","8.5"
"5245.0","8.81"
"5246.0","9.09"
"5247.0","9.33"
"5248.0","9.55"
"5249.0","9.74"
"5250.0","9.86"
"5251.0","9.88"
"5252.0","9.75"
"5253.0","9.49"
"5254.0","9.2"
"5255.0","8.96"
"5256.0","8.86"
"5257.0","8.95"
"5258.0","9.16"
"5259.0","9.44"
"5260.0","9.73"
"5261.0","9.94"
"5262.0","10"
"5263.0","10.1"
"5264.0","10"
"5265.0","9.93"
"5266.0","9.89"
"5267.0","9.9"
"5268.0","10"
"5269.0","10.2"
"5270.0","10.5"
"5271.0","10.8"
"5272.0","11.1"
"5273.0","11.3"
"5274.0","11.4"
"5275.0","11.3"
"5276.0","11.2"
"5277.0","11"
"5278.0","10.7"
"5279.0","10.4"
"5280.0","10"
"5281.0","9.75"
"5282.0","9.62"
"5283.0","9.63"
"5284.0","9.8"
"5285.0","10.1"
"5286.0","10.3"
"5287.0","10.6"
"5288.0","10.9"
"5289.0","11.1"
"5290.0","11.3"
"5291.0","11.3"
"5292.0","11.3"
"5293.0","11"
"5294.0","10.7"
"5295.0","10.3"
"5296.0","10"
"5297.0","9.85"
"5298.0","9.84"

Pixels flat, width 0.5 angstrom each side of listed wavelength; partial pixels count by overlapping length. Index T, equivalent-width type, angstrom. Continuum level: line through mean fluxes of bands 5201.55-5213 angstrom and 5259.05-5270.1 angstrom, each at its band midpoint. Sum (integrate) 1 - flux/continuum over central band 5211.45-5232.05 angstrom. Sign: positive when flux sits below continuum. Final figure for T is -1.93 angstrom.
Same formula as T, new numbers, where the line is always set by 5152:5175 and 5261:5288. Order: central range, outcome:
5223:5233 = -0.2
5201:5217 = 0.8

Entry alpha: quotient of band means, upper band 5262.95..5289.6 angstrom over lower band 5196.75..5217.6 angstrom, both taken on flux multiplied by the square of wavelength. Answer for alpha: 1.1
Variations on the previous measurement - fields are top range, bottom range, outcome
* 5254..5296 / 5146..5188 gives 1.09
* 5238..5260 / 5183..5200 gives 1.08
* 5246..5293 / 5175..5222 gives 1.13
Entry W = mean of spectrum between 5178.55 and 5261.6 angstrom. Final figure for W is 9.49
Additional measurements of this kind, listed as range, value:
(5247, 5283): 10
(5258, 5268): 9.85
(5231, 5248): 9.34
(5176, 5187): 8.68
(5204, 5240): 10.4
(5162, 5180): 9.91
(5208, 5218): 10.6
